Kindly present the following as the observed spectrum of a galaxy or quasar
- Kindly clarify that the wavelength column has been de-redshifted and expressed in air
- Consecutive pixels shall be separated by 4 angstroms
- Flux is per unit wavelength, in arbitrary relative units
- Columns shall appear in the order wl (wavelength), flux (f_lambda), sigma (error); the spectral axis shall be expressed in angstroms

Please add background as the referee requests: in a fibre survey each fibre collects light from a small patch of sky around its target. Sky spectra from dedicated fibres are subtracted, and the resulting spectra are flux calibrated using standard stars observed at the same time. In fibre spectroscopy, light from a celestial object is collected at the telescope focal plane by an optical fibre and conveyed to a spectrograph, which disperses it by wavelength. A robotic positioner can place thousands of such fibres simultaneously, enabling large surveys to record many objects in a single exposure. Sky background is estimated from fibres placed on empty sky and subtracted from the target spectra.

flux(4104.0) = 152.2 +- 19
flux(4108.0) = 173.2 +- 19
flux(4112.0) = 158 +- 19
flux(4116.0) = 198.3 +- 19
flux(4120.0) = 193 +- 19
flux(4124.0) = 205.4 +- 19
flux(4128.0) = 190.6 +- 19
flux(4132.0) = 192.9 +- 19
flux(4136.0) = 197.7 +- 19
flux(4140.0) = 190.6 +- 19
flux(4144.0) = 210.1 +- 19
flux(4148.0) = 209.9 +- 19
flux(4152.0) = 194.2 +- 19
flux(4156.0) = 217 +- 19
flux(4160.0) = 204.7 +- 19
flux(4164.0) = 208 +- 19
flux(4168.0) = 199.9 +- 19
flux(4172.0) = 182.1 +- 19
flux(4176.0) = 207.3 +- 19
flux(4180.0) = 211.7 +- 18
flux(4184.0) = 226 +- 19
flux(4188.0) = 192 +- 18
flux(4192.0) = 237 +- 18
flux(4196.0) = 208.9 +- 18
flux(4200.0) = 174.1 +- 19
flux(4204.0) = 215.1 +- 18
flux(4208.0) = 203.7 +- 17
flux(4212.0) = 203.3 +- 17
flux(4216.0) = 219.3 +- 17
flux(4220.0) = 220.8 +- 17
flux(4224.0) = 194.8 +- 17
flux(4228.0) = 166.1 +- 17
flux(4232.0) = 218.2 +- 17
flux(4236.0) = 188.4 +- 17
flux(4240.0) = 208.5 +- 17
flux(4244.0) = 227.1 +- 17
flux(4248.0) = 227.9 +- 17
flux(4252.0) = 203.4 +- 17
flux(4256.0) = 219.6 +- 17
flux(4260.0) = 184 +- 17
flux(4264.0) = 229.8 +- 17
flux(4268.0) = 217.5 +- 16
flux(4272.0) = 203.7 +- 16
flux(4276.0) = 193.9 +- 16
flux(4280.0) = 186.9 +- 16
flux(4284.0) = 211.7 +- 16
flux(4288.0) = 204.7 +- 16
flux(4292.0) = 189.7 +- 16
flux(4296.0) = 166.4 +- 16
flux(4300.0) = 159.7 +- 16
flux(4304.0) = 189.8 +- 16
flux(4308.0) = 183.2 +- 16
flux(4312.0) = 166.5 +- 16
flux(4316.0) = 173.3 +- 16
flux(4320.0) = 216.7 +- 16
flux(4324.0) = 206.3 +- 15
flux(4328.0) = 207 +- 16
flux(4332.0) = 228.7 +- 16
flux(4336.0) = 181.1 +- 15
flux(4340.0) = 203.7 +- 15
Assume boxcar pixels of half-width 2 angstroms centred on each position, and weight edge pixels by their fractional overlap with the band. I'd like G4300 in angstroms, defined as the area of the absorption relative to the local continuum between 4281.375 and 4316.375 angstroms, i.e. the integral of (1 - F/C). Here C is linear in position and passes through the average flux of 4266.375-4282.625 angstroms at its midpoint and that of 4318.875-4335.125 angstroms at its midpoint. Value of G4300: 3.83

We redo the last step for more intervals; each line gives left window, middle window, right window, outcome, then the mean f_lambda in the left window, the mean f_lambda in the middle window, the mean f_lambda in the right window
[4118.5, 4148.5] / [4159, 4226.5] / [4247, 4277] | -0.8 angstroms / 198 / 206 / 210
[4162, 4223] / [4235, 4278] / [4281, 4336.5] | -2.4 angstroms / 207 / 210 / 192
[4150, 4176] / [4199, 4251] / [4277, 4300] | -2.8 angstroms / 201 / 206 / 189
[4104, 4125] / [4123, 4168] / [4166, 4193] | -1.9 angstroms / 181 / 202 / 207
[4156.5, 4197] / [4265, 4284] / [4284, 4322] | -1.3 angstroms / 208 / 203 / 185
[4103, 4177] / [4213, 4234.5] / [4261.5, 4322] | -1.1 angstroms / 194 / 203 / 193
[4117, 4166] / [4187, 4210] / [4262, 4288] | -0.2 angstroms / 201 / 206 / 207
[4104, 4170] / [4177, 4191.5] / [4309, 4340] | -1.3 angstroms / 195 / 213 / 197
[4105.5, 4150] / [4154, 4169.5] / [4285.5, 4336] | -1.3 angstroms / 192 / 208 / 191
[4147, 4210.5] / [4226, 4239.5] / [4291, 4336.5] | 0.4 angstroms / 206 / 193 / 189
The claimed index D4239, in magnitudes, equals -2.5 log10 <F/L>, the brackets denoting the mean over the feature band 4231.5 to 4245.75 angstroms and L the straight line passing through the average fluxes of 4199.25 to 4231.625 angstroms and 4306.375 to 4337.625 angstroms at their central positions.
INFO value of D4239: -0.05 mag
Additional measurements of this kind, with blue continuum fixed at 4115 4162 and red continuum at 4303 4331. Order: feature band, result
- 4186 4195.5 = -0.08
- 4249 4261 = -0.06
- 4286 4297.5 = 0.04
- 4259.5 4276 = -0.08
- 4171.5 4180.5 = -0.01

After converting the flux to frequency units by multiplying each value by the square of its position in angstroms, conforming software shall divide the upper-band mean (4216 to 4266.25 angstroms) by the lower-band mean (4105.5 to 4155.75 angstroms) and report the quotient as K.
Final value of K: 1.1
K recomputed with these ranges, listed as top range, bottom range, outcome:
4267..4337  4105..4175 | 1.07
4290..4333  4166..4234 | 0.97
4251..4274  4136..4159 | 1.09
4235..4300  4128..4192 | 1.05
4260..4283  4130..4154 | 1.09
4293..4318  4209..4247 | 0.88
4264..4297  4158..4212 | 1.02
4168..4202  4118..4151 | 1.06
